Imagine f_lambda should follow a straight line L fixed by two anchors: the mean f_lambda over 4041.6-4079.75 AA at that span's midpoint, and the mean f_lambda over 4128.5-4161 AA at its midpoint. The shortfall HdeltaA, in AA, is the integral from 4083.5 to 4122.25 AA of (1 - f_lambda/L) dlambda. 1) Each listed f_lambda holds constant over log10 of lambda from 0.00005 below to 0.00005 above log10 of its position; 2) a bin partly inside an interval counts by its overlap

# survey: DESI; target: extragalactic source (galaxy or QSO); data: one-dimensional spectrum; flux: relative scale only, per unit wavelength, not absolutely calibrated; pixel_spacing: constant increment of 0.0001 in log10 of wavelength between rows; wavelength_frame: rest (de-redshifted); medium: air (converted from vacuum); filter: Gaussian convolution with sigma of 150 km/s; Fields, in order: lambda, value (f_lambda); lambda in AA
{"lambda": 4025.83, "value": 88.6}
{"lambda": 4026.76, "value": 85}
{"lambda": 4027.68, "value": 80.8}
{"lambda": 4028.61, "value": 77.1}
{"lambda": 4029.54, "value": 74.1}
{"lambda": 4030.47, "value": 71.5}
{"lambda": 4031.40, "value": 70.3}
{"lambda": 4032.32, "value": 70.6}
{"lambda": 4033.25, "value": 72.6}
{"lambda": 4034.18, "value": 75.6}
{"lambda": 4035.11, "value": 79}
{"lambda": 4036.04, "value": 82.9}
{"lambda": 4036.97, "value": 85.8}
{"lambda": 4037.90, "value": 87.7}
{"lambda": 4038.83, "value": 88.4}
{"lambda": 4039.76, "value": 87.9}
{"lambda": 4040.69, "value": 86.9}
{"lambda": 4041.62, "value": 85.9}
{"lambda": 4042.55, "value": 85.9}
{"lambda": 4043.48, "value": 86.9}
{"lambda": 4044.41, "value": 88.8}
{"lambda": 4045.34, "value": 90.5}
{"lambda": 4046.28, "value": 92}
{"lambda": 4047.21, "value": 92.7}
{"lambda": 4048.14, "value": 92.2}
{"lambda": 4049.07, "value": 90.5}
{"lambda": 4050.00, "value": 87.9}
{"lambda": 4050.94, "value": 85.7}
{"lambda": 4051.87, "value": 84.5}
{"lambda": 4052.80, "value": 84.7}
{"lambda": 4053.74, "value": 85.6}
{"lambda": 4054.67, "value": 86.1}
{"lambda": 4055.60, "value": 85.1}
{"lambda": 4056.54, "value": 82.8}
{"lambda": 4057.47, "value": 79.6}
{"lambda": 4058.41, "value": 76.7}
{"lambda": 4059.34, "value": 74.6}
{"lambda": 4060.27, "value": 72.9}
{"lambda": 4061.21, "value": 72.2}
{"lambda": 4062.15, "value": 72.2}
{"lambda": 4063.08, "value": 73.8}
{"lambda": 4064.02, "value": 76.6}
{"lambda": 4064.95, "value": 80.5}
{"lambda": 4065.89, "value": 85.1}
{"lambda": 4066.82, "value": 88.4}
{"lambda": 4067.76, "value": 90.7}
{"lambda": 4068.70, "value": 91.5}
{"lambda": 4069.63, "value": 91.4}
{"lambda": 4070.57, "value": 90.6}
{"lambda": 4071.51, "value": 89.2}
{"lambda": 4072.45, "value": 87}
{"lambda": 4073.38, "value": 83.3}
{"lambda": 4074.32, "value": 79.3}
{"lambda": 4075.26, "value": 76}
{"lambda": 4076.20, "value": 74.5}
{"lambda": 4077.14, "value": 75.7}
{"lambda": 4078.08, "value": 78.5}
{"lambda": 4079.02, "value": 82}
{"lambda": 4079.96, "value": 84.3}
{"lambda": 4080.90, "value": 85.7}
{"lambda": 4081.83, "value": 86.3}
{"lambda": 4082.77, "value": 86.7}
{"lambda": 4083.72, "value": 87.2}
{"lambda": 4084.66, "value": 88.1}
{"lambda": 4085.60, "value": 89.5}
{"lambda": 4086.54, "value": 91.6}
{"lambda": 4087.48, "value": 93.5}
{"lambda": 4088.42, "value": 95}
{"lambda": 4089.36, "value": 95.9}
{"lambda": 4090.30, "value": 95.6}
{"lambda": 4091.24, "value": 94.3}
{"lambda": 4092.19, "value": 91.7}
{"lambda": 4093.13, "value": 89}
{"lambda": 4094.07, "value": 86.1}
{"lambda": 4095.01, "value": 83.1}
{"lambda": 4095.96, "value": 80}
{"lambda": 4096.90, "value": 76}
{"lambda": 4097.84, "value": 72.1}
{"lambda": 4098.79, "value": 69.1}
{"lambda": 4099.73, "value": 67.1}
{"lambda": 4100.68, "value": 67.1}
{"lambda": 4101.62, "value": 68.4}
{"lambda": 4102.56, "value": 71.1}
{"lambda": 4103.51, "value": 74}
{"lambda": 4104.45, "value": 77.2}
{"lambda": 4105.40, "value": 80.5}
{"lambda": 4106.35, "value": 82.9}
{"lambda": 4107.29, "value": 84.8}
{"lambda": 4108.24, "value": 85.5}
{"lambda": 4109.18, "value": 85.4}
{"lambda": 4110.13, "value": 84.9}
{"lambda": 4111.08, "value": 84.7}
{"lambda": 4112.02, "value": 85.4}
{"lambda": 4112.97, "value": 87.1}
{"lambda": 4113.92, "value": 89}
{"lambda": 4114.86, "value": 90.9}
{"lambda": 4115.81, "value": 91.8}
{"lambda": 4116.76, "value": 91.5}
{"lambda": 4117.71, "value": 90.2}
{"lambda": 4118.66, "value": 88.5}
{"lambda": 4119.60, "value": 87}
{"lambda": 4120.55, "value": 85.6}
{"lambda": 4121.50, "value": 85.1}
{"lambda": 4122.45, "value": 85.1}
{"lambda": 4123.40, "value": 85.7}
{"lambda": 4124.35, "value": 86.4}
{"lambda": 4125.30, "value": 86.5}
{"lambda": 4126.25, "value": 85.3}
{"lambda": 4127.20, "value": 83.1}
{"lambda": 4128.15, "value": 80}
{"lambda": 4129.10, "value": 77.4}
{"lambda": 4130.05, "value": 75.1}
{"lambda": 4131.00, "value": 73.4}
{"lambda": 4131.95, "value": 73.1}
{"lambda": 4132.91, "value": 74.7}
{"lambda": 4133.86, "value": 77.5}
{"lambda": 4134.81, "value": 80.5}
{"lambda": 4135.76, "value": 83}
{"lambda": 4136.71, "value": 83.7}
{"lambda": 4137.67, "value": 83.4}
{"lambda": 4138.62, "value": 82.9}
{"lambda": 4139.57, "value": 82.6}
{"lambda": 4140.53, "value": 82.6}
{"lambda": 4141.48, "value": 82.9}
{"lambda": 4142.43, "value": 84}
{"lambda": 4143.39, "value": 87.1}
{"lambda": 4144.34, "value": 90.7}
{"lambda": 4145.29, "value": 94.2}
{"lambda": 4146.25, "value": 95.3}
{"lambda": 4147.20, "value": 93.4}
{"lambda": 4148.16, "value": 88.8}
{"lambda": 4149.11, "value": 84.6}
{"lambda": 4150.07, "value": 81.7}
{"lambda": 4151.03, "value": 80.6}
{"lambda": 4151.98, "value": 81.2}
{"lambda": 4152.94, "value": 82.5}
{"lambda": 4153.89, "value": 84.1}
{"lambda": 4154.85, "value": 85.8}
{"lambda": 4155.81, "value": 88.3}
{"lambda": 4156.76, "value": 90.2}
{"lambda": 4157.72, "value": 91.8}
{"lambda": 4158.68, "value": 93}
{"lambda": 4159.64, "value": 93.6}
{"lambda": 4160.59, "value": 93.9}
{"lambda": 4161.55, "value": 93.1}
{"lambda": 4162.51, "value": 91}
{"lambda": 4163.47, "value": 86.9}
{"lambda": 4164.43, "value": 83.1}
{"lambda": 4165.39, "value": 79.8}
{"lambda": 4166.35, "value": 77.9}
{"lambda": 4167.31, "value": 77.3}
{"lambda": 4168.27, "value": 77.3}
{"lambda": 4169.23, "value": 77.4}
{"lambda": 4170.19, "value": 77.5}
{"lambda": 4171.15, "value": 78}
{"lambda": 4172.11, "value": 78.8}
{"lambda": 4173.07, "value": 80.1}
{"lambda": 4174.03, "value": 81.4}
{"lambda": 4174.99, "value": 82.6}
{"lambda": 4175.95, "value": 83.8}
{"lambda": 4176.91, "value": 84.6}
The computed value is -0.2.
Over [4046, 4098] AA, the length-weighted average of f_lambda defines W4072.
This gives 84.8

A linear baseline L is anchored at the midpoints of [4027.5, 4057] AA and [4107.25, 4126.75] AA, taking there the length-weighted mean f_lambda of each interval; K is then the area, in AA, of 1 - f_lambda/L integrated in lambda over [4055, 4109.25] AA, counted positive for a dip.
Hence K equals 2.0 AA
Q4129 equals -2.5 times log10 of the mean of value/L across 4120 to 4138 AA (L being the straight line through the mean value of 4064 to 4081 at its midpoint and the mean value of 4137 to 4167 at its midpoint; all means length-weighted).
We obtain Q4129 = 0.060 mag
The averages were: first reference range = 83.8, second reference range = 86.7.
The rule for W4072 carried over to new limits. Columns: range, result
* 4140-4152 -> 86.9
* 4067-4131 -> 84.1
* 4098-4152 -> 82.8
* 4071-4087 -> 83.8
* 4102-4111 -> 80.7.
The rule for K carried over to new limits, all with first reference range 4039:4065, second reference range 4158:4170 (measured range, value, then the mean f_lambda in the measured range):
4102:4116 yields 0.2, 83.4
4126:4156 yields 0.6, 83.2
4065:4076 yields -0.3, 86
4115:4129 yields -0.3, 86.4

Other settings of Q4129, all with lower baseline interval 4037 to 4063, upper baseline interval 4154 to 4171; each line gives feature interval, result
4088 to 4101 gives 0.02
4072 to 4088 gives 0.01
